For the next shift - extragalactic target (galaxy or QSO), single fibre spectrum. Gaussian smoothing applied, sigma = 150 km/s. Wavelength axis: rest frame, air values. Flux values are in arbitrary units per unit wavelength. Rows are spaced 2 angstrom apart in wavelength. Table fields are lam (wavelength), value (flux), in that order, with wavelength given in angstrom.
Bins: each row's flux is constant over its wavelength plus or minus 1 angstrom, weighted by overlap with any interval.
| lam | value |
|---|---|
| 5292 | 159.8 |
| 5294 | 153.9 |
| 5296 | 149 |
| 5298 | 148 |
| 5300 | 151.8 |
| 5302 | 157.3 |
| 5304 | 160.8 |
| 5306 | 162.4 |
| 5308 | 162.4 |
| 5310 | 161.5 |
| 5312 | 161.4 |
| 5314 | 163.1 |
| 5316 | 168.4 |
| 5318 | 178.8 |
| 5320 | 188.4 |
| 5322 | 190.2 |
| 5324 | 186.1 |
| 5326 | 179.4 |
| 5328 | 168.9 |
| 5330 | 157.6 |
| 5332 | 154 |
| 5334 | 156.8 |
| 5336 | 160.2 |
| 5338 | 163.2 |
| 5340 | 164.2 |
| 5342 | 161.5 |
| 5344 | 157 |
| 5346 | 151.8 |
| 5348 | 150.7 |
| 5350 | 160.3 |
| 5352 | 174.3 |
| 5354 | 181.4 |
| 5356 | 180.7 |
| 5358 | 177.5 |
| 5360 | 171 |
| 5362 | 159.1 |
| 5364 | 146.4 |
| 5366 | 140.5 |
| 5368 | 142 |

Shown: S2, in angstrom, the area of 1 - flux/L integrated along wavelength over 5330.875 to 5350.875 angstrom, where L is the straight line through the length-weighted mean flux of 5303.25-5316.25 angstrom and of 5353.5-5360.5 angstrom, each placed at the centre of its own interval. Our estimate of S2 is 1.7 angstrom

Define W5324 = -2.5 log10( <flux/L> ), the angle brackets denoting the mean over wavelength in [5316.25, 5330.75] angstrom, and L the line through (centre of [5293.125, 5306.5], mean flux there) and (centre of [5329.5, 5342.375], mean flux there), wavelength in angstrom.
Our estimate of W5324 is -0.13 mag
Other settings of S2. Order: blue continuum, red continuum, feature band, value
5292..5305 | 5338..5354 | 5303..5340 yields -2.4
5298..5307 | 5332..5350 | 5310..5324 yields -1.6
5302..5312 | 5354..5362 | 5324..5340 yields 0.3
